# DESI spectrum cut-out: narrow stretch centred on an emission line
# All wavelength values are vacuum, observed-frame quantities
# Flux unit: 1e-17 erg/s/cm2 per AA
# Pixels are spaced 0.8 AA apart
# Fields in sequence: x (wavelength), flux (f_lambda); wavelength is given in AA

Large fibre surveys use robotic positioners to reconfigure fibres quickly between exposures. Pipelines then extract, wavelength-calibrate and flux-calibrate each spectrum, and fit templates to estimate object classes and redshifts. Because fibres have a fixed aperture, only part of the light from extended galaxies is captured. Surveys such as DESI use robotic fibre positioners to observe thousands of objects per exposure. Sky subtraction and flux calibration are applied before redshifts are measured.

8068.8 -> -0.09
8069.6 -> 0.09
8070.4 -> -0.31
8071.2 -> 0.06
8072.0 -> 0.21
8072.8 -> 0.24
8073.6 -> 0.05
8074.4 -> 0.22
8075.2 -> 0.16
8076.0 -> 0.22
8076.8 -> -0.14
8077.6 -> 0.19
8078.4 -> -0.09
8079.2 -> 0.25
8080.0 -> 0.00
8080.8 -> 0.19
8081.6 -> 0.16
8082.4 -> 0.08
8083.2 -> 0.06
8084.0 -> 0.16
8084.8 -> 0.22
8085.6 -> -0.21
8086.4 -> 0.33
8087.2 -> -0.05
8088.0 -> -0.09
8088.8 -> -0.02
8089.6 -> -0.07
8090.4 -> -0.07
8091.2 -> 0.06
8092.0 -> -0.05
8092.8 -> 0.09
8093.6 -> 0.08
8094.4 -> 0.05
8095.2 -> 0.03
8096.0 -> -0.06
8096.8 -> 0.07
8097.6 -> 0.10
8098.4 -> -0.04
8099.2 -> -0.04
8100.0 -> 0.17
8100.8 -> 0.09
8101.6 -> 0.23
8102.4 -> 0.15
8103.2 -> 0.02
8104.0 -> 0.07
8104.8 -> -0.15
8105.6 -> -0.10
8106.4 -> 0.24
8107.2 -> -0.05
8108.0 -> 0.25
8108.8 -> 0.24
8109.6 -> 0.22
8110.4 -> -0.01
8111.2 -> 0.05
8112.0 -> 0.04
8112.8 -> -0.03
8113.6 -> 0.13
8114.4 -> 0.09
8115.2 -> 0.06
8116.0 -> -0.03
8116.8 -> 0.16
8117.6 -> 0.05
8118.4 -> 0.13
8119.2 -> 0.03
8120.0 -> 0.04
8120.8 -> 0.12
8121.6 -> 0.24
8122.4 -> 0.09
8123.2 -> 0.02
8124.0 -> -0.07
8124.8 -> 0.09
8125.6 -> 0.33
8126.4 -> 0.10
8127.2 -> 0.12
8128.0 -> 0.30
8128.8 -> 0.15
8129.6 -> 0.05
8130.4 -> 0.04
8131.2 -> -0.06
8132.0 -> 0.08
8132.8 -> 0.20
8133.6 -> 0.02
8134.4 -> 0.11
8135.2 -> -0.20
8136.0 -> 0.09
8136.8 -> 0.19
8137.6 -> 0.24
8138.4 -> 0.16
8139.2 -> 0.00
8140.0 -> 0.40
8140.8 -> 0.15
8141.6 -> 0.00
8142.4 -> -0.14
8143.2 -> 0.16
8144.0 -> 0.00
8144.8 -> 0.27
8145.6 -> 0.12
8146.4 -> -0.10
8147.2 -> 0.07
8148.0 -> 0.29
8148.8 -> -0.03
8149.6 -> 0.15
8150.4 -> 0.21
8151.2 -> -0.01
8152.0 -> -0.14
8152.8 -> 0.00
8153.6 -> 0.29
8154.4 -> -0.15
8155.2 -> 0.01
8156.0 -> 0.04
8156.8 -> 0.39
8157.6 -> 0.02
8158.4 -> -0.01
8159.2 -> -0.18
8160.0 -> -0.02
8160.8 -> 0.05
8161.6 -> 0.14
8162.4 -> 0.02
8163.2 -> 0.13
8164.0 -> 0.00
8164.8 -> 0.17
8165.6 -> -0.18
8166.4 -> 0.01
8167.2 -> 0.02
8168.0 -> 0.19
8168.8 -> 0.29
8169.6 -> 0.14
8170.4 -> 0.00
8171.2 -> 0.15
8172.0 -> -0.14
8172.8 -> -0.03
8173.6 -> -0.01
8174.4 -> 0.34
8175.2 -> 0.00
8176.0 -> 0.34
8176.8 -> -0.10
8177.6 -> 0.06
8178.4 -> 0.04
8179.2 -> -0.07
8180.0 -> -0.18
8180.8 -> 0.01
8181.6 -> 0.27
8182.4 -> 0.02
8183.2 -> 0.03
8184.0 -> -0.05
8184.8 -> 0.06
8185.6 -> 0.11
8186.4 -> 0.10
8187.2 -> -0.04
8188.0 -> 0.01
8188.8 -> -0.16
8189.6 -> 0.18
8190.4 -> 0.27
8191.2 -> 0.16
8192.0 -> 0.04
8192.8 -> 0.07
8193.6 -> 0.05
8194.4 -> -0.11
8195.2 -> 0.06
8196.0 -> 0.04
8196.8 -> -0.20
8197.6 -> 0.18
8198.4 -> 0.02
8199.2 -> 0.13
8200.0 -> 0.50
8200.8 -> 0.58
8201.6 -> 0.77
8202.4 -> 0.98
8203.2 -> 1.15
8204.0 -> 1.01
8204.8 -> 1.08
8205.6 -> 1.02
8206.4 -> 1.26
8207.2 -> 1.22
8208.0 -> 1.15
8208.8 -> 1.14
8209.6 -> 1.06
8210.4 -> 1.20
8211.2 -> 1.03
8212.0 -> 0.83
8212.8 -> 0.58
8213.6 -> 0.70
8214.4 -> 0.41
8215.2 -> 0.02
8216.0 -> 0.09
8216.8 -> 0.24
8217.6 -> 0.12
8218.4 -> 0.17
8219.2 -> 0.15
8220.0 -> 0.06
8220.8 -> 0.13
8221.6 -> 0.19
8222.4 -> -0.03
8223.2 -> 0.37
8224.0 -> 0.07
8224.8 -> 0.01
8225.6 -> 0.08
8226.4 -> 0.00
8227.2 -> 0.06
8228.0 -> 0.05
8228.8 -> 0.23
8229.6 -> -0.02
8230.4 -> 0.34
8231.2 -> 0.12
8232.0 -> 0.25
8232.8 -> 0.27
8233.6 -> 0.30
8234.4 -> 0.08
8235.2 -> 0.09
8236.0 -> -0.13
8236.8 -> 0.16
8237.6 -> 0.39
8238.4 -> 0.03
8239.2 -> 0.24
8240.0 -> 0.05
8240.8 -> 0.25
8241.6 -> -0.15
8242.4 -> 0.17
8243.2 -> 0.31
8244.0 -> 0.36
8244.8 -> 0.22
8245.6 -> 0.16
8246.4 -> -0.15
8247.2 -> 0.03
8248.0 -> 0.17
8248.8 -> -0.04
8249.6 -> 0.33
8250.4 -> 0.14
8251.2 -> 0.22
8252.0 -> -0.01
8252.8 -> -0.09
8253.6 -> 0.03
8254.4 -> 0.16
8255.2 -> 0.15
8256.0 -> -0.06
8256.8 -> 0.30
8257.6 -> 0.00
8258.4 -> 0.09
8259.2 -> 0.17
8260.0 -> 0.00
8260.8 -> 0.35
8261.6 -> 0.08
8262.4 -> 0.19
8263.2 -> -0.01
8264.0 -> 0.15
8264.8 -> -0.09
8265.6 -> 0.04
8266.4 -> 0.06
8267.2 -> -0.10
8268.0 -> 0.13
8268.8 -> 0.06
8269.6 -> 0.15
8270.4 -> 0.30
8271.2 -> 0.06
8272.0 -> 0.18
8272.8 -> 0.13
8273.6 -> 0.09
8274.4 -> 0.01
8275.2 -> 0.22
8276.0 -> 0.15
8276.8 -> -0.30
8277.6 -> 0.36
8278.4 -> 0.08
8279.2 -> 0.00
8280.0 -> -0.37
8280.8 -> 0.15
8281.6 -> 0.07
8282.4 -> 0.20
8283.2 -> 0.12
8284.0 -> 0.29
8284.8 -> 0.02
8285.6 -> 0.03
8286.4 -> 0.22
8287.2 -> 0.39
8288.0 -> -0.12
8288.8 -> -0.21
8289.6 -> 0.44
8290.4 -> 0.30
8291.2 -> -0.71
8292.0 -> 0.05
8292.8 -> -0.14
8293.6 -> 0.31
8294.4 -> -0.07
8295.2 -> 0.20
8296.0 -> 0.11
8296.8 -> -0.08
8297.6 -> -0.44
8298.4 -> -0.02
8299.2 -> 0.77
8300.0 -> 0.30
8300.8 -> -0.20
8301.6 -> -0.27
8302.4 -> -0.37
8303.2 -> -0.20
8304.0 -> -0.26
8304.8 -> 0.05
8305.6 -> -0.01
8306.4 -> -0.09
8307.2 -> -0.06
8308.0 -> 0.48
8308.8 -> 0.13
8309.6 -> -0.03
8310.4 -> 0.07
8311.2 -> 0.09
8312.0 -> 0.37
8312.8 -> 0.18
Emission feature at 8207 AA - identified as [O II]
